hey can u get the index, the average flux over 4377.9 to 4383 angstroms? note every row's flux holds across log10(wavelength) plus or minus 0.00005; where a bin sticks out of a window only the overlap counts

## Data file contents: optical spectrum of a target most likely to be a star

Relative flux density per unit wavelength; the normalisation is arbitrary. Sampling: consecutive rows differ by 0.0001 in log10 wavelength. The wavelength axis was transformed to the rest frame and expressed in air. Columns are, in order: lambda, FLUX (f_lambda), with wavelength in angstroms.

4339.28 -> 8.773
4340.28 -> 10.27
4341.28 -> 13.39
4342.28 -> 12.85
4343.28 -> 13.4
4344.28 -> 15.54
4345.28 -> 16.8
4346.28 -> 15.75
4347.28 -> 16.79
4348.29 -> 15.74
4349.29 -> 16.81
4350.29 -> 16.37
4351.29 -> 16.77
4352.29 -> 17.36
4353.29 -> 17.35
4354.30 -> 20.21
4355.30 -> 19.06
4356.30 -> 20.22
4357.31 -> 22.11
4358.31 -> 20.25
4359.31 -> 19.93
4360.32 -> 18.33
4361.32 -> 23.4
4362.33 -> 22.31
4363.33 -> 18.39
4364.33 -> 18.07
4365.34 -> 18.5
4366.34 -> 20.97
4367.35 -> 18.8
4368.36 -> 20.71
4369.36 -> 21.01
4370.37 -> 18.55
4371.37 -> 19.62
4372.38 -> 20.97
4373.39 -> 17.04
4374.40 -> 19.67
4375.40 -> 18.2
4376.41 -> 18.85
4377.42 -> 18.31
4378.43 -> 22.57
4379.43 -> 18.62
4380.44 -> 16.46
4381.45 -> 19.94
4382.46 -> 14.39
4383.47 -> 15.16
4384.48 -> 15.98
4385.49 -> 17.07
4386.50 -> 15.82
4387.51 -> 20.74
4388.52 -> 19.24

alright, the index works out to 18.4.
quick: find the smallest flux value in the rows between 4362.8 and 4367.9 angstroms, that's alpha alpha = 18.07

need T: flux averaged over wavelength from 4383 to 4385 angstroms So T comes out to 15.6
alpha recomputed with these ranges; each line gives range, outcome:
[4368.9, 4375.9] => 17.04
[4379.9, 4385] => 14.39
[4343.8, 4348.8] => 15.54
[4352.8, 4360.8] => 17.35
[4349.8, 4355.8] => 16.37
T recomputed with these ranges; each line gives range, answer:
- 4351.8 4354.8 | 18.3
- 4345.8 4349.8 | 16.3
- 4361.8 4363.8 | 20.4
